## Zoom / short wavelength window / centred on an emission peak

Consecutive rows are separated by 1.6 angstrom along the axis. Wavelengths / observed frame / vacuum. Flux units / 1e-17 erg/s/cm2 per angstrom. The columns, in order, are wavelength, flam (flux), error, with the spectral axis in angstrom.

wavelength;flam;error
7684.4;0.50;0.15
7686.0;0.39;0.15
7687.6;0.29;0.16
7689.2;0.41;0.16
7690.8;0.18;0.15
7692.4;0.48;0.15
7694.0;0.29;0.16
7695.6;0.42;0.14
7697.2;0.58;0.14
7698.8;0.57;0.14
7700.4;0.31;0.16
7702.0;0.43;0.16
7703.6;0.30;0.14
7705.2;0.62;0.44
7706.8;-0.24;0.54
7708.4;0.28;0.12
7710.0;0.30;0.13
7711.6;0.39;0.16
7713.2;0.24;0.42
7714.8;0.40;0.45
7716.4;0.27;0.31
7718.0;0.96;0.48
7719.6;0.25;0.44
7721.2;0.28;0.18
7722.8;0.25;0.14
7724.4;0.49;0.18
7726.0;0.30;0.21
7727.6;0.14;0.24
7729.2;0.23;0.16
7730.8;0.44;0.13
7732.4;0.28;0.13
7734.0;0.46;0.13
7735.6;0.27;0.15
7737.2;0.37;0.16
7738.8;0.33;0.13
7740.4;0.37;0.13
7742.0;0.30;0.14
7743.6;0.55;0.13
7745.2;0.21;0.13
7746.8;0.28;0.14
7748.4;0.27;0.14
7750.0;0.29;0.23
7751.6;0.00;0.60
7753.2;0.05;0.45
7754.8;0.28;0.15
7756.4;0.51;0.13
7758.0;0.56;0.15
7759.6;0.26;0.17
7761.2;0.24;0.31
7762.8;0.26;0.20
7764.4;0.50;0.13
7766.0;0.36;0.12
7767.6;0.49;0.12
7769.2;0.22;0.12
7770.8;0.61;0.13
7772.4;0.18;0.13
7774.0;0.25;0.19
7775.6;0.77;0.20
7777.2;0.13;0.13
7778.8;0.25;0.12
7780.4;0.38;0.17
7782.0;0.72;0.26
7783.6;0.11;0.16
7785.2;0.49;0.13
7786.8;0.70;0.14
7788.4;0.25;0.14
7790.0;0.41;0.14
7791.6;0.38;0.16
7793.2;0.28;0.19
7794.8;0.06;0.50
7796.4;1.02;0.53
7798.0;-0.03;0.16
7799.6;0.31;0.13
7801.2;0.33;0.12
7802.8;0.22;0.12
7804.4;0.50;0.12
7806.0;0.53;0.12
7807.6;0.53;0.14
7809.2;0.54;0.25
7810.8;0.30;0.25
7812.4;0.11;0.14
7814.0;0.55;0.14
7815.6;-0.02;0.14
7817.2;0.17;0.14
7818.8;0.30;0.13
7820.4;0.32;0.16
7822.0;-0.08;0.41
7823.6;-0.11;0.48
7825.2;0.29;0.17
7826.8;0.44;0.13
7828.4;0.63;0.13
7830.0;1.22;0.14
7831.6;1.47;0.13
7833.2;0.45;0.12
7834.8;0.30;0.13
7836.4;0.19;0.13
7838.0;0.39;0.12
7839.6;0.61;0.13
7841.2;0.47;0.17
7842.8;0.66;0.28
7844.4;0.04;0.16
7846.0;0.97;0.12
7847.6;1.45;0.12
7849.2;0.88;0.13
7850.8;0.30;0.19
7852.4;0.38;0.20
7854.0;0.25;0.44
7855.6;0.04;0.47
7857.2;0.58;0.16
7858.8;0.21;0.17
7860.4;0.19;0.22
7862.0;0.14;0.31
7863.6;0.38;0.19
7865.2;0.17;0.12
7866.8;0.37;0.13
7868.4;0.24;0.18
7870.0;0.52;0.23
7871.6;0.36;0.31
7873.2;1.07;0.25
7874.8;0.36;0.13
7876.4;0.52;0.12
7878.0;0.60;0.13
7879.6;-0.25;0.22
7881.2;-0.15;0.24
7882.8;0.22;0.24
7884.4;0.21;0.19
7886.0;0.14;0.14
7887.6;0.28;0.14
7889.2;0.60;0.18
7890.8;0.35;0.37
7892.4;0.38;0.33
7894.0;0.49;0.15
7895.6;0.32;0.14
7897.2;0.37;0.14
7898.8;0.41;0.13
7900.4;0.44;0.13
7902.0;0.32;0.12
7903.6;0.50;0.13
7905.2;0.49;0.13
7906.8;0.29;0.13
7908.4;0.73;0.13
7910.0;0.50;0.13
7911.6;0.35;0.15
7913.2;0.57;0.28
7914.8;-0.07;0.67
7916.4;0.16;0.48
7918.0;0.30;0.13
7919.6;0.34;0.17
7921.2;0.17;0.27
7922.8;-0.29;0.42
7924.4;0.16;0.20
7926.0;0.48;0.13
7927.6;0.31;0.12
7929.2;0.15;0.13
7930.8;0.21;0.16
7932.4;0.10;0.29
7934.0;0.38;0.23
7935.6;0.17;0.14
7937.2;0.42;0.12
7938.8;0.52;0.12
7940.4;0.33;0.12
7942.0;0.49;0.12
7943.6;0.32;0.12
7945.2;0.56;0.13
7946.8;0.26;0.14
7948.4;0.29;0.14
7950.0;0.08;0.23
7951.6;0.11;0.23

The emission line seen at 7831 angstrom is [S II]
